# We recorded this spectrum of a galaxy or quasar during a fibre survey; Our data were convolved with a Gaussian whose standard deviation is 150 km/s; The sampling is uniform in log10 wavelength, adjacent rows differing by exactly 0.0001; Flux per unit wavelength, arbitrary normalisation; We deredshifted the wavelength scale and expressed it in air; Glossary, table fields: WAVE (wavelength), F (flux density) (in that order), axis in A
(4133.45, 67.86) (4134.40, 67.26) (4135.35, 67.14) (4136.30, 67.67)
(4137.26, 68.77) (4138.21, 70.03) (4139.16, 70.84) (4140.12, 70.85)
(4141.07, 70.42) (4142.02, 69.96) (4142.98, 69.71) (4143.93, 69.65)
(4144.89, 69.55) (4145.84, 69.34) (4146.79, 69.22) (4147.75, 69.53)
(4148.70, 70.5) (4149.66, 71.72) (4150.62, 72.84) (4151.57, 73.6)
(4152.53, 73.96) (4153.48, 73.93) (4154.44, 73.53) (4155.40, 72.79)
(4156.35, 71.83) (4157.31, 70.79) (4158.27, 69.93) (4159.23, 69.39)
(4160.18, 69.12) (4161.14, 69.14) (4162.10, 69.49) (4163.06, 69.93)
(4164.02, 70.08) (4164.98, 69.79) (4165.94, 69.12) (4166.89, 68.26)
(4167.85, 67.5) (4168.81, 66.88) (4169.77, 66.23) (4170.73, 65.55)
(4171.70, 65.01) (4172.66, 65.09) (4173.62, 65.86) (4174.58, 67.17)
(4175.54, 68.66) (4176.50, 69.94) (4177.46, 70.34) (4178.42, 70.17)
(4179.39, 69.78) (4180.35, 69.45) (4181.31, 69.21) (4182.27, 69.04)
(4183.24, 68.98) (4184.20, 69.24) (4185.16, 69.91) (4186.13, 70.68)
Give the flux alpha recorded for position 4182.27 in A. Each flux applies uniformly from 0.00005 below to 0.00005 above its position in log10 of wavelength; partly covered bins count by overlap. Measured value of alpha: 69.04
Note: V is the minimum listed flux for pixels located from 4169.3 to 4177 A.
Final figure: 65.01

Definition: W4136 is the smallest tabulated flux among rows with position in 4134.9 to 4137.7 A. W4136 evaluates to 67.14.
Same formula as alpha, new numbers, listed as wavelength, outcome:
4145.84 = 69.34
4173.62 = 65.86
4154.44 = 73.53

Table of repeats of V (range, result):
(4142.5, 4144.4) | 69.65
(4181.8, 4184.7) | 68.98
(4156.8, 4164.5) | 69.12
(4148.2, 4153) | 70.5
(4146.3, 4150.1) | 69.22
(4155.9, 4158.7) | 69.93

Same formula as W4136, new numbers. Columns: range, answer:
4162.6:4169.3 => 66.88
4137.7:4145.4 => 69.55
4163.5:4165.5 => 69.79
